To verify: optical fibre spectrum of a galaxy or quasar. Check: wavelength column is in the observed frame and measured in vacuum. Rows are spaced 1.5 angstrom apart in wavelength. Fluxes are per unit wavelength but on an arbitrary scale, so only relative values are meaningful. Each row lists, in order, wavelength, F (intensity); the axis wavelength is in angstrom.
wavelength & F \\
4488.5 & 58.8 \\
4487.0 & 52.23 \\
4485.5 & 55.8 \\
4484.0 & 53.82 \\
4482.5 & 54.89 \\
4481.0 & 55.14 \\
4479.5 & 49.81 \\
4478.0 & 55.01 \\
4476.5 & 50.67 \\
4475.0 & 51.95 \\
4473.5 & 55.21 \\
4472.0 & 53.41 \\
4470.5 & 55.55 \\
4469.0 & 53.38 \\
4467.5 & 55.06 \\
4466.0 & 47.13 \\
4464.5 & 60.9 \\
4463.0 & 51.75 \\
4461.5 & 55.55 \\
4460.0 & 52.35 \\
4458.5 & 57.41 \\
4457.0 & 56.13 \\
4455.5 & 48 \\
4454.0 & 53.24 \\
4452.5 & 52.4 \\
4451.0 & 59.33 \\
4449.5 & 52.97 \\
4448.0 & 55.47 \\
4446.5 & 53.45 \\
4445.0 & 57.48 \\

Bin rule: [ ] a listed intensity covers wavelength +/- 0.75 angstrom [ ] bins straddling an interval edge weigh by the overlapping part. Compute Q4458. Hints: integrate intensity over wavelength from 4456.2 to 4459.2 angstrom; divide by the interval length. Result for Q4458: 56.6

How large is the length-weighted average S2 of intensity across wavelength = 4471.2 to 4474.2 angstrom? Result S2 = 54.3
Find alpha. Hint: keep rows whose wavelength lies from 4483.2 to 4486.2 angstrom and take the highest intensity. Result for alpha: 55.8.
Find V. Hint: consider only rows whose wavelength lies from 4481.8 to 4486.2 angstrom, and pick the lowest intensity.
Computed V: 53.82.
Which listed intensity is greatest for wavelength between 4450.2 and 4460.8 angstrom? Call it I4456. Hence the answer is 59.33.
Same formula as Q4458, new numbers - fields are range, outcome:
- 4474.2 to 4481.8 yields 52.5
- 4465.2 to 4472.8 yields 53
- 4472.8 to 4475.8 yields 53.5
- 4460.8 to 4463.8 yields 53.7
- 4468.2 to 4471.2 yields 54.5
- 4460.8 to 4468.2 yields 54.1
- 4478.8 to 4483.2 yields 53.3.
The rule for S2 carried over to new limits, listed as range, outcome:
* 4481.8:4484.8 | 54.4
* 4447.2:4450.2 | 54.2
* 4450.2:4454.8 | 54.9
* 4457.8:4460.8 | 54.8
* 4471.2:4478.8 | 53.2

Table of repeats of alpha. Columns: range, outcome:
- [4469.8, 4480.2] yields 55.55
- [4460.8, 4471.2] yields 60.9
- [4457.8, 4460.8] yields 57.41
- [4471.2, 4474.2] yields 55.21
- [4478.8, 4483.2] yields 55.14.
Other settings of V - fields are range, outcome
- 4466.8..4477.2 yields 50.67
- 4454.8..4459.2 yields 48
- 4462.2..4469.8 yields 47.13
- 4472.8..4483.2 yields 49.81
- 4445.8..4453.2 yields 52.4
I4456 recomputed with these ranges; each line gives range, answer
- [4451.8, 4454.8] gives 53.24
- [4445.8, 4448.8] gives 55.47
